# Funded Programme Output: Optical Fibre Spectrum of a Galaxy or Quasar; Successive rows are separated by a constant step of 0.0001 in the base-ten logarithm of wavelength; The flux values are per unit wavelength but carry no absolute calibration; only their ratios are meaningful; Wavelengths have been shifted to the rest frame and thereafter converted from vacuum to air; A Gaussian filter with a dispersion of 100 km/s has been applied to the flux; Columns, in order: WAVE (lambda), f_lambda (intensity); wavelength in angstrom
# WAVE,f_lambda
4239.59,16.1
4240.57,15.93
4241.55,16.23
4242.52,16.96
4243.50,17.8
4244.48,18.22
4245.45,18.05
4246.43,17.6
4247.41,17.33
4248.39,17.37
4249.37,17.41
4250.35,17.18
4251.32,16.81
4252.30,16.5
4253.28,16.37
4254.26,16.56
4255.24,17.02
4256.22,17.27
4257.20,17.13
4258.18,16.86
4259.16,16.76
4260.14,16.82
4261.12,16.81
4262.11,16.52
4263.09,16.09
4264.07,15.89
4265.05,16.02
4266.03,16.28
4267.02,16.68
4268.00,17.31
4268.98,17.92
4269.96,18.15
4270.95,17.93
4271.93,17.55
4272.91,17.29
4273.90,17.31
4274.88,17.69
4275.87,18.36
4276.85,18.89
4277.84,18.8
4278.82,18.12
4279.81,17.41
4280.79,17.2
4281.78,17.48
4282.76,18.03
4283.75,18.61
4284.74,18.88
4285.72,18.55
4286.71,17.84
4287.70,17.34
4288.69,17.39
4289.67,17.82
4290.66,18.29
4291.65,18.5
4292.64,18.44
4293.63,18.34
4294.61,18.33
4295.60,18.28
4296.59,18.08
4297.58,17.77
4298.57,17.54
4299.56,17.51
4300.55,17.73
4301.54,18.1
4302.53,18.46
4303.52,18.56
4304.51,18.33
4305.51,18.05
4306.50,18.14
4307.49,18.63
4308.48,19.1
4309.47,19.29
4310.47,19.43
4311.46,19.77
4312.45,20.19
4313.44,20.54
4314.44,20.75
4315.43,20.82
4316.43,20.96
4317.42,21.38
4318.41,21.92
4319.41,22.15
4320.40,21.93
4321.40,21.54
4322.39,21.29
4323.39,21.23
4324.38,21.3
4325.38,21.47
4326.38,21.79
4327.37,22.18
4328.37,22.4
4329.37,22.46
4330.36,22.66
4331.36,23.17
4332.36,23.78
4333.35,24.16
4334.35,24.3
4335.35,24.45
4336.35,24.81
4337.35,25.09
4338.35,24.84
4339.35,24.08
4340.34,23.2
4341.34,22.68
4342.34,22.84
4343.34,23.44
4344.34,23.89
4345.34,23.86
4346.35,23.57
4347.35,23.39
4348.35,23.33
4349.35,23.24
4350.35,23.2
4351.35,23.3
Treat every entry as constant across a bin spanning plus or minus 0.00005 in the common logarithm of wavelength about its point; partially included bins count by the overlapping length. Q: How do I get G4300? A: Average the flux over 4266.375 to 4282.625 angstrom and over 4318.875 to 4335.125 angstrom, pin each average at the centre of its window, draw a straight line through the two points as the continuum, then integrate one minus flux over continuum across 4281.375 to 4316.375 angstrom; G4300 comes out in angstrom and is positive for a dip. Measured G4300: 2.3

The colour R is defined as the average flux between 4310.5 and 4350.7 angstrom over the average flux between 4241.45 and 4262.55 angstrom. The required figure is 1.3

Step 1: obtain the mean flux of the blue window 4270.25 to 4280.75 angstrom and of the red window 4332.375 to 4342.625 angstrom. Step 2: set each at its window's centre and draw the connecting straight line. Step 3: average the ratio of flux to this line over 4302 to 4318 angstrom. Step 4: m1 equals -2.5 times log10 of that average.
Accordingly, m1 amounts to 0.10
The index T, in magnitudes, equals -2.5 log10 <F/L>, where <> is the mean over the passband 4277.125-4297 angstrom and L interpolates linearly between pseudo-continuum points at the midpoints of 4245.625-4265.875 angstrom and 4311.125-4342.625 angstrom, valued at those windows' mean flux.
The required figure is 0.07 mag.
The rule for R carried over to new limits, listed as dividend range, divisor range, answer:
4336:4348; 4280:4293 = 1.32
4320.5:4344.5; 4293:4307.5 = 1.27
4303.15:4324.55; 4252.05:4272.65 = 1.20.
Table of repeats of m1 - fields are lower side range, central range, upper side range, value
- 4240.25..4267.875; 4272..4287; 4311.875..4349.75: 0.05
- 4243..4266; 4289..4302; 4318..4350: 0.12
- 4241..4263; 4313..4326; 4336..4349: 0.04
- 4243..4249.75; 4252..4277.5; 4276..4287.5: 0.05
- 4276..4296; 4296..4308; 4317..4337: 0.10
